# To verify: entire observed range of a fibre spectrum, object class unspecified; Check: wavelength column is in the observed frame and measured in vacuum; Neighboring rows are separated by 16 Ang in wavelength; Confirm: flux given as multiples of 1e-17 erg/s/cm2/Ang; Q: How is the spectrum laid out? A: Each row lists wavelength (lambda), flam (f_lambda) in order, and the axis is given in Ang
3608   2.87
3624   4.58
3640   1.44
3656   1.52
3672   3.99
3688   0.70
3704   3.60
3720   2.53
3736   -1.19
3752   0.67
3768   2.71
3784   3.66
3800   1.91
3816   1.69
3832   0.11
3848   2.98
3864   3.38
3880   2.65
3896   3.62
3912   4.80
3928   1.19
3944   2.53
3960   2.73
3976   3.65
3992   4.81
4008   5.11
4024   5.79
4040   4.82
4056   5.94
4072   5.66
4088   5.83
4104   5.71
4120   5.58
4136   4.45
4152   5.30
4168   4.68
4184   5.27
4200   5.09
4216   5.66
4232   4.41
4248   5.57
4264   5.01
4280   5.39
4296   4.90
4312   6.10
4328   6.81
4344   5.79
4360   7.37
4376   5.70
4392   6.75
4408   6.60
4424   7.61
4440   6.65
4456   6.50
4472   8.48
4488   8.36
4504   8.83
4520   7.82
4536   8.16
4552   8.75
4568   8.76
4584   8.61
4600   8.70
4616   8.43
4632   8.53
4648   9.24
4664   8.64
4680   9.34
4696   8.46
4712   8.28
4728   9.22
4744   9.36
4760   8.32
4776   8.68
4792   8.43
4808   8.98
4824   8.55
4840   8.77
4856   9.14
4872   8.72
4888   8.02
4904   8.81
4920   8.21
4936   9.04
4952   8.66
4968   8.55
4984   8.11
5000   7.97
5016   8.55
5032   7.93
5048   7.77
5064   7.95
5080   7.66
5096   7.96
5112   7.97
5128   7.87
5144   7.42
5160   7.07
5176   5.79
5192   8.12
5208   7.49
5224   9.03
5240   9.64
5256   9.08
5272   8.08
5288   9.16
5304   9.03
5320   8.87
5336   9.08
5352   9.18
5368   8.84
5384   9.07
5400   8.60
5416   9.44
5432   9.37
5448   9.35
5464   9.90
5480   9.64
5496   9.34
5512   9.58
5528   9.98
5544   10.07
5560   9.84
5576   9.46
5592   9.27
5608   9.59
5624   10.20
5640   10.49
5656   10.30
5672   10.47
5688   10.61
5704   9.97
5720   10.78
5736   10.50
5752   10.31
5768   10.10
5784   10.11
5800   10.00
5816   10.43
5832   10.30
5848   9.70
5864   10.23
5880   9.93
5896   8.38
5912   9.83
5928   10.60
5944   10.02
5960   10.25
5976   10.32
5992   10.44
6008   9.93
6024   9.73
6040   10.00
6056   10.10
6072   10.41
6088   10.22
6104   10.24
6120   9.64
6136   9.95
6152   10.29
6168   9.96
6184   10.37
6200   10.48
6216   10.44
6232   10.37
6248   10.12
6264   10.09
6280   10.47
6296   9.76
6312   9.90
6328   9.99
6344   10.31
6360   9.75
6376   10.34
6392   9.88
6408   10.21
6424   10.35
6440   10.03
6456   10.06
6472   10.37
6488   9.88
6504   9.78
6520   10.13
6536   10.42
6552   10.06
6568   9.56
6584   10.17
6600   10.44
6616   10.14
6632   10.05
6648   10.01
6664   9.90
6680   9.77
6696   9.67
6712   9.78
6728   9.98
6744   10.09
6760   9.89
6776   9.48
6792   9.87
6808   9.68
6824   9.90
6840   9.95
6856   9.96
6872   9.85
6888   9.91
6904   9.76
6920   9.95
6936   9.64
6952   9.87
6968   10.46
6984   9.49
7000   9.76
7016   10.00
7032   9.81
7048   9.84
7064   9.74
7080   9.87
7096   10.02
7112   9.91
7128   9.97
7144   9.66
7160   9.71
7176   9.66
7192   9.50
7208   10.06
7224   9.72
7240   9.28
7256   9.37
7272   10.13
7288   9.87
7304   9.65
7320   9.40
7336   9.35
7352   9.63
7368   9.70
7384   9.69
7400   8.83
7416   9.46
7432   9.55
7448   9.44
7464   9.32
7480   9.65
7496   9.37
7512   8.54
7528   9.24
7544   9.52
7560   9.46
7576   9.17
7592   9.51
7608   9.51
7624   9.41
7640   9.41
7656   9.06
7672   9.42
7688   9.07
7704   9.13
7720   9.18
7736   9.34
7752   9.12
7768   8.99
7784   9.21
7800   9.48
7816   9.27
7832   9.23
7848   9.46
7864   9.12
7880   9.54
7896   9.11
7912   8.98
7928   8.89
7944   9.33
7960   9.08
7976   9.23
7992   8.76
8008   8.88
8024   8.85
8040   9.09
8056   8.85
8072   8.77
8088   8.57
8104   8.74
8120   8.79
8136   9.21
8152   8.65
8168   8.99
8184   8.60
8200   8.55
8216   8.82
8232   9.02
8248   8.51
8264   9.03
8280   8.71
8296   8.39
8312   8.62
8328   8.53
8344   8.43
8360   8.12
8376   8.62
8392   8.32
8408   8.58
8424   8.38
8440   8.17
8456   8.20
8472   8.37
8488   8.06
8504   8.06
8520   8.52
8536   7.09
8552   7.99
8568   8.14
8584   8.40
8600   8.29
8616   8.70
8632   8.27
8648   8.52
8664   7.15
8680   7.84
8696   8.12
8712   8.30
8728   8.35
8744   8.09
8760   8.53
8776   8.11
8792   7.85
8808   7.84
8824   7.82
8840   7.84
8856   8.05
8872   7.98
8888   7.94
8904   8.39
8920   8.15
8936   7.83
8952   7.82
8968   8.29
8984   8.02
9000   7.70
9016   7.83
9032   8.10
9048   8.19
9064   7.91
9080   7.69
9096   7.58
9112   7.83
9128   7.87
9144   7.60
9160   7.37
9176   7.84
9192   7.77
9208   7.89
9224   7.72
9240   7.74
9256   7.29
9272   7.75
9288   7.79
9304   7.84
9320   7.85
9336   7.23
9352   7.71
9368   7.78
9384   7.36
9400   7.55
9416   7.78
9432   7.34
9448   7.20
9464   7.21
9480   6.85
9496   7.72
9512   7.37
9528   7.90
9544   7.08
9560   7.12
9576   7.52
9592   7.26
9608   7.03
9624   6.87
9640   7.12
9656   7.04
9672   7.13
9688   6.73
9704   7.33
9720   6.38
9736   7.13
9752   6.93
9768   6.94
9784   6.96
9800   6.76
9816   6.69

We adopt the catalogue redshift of -0.001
